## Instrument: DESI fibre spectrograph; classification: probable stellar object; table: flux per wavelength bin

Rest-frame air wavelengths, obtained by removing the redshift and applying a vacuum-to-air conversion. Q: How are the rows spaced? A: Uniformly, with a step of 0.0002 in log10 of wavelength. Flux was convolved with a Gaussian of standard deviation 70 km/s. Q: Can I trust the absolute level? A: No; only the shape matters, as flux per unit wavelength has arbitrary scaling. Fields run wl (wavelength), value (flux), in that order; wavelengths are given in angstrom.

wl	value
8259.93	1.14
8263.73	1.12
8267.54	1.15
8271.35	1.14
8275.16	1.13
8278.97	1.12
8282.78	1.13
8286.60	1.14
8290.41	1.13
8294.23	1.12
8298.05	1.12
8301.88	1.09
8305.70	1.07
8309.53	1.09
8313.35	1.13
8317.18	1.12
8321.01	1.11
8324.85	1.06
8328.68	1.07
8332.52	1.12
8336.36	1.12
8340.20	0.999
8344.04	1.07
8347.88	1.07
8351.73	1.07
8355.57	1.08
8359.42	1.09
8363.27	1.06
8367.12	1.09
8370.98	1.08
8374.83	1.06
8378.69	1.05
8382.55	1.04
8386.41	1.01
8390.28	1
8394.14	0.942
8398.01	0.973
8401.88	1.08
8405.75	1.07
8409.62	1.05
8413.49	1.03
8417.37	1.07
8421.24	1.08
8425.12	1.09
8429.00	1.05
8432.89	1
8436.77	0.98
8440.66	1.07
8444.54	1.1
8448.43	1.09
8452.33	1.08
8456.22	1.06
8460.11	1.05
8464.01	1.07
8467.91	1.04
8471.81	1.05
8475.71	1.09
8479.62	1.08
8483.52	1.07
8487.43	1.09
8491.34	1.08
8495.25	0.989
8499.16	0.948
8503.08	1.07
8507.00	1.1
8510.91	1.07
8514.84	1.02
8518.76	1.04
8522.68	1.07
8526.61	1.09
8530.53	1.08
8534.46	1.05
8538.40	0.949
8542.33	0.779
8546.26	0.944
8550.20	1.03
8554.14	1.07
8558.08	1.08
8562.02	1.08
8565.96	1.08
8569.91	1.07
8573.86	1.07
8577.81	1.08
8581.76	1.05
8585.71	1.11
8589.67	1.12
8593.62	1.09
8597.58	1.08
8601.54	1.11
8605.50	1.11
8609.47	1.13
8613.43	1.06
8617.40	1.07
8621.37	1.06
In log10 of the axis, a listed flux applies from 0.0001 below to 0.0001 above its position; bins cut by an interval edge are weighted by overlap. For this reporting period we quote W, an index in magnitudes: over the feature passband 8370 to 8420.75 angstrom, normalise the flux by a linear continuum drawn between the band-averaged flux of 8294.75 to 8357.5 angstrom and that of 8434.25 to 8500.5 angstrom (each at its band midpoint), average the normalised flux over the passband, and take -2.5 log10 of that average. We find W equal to 0.04 mag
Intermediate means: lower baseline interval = 1.09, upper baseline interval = 1.06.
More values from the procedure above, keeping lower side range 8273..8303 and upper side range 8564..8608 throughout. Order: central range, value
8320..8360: 0.040 mag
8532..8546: 0.172 mag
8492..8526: 0.056 mag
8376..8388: 0.078 mag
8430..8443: 0.086 mag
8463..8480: 0.038 mag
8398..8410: 0.056 mag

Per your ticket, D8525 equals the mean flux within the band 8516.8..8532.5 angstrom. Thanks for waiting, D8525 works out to 1.07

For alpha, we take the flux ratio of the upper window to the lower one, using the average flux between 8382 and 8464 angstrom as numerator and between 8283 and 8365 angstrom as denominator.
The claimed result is 0.96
